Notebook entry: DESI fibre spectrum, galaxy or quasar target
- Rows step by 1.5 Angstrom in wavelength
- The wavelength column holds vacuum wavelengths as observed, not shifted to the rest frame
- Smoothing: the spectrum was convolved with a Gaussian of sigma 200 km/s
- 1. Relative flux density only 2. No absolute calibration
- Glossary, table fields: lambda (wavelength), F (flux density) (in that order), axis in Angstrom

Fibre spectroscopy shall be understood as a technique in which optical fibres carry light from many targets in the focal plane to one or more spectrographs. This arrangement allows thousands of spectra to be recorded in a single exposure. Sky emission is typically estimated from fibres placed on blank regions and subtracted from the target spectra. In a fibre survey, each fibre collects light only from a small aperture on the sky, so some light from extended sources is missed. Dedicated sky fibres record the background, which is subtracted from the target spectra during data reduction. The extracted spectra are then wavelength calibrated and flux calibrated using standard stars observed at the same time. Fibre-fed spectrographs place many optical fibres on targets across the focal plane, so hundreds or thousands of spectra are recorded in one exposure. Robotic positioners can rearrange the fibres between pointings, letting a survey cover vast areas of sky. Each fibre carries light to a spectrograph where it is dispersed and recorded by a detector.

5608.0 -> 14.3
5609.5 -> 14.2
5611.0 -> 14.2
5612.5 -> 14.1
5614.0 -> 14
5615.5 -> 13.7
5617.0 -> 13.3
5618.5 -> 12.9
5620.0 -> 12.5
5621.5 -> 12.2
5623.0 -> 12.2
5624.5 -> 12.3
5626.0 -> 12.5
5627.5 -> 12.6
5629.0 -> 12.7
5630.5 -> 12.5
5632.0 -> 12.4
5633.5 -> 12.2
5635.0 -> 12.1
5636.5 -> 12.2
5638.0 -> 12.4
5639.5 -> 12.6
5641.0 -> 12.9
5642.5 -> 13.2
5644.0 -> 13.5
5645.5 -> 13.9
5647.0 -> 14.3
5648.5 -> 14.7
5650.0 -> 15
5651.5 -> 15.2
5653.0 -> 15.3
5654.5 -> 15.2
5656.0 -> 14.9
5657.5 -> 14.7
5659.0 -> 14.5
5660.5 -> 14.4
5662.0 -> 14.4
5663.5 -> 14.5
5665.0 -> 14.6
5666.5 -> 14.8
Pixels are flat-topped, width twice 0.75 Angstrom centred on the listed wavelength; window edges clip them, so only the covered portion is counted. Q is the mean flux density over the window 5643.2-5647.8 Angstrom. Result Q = 13.9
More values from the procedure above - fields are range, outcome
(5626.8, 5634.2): 12.5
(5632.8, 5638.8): 12.2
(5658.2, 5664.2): 14.5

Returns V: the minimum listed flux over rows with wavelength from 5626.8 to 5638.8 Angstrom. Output 12.1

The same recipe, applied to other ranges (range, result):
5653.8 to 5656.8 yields 14.9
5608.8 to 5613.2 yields 14.1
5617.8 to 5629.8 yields 12.2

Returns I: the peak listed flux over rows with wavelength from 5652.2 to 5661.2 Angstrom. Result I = 15.3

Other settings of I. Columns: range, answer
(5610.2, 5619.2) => 14.2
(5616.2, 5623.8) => 13.3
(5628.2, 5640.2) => 12.7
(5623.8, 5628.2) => 12.6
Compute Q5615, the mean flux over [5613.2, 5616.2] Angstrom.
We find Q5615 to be 13.9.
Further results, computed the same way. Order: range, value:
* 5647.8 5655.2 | 15.1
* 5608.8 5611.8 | 14.2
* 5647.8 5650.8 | 14.9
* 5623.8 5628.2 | 12.5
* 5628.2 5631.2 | 12.6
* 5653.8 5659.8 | 14.8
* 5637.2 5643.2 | 12.8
